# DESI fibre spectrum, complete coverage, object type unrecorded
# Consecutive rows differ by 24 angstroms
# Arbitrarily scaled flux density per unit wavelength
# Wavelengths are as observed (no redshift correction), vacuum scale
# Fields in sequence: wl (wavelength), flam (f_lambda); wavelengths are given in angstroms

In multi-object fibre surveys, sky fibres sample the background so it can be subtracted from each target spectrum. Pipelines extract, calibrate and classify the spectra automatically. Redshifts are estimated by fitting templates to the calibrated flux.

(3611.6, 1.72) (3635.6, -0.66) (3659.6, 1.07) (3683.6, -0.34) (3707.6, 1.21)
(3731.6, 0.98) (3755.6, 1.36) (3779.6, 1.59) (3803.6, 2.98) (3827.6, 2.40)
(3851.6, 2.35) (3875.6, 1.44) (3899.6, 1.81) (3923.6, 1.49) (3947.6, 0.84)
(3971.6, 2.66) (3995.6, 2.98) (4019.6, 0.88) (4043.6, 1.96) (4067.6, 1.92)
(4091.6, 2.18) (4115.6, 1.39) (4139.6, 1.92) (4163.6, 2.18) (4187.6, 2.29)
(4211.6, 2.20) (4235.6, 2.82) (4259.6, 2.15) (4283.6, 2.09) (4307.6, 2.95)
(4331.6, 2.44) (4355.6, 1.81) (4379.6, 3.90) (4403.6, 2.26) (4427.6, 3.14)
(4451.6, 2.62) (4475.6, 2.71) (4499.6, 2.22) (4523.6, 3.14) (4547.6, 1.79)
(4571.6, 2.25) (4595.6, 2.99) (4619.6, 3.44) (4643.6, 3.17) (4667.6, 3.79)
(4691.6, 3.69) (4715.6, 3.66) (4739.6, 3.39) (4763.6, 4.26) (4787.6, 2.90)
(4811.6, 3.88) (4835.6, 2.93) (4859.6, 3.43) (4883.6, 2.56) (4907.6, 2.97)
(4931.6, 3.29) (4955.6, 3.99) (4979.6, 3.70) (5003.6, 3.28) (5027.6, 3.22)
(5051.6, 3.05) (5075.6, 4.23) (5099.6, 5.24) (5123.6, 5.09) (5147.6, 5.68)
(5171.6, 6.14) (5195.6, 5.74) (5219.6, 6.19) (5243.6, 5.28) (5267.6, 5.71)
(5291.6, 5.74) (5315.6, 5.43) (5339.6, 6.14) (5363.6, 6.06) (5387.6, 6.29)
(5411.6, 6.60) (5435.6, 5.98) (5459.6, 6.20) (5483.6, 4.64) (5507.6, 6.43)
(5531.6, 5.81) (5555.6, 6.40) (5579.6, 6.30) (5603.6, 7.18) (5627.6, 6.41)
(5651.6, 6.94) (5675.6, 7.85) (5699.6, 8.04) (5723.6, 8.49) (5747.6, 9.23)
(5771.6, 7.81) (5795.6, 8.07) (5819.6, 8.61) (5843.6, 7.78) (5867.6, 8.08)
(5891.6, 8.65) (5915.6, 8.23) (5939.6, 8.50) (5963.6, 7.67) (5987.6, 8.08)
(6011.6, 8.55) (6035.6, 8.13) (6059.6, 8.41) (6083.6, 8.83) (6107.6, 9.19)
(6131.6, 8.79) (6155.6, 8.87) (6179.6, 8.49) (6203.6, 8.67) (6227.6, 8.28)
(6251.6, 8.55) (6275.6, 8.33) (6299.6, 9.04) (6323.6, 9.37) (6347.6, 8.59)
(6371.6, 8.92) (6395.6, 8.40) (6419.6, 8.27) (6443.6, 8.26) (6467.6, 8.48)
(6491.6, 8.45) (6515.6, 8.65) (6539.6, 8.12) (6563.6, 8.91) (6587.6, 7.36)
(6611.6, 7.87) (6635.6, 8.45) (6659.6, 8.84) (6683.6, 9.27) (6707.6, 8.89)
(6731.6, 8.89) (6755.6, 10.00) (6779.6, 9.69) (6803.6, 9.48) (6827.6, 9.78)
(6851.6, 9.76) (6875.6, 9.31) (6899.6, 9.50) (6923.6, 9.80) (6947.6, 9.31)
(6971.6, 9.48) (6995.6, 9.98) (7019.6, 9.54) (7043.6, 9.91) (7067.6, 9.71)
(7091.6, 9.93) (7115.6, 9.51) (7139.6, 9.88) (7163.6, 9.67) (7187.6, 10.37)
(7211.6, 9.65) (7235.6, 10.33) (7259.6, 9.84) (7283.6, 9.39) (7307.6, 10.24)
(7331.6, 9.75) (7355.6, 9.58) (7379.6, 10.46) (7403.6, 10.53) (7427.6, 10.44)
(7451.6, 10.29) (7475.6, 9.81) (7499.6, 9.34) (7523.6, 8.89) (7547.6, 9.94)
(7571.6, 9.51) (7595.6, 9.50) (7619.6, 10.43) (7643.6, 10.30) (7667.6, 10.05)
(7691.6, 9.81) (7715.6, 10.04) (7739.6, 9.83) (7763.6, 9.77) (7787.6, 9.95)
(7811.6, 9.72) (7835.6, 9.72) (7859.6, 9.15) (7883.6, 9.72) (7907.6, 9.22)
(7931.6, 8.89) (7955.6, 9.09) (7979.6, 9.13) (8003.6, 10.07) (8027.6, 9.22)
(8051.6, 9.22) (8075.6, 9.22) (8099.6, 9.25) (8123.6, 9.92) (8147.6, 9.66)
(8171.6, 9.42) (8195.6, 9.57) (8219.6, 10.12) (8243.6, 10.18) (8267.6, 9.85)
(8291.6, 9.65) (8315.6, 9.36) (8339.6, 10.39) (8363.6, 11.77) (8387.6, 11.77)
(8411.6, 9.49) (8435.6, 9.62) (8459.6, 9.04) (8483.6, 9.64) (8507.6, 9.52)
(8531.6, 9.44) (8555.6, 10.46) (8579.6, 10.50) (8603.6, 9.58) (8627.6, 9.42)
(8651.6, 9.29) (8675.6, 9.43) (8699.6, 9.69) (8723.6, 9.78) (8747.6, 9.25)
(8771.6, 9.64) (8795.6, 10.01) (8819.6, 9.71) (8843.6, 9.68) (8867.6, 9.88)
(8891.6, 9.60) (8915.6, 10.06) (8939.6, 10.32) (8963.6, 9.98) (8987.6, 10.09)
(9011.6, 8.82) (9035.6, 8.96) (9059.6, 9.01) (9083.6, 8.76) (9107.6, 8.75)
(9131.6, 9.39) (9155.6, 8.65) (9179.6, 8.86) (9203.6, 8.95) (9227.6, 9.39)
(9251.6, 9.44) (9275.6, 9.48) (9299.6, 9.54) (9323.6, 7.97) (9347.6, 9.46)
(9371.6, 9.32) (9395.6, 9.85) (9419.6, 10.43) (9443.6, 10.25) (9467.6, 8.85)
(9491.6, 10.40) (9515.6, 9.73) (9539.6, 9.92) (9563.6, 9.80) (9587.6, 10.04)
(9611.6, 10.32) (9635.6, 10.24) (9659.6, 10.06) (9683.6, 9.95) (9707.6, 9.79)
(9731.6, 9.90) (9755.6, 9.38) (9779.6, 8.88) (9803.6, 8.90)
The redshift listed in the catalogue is 0.274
